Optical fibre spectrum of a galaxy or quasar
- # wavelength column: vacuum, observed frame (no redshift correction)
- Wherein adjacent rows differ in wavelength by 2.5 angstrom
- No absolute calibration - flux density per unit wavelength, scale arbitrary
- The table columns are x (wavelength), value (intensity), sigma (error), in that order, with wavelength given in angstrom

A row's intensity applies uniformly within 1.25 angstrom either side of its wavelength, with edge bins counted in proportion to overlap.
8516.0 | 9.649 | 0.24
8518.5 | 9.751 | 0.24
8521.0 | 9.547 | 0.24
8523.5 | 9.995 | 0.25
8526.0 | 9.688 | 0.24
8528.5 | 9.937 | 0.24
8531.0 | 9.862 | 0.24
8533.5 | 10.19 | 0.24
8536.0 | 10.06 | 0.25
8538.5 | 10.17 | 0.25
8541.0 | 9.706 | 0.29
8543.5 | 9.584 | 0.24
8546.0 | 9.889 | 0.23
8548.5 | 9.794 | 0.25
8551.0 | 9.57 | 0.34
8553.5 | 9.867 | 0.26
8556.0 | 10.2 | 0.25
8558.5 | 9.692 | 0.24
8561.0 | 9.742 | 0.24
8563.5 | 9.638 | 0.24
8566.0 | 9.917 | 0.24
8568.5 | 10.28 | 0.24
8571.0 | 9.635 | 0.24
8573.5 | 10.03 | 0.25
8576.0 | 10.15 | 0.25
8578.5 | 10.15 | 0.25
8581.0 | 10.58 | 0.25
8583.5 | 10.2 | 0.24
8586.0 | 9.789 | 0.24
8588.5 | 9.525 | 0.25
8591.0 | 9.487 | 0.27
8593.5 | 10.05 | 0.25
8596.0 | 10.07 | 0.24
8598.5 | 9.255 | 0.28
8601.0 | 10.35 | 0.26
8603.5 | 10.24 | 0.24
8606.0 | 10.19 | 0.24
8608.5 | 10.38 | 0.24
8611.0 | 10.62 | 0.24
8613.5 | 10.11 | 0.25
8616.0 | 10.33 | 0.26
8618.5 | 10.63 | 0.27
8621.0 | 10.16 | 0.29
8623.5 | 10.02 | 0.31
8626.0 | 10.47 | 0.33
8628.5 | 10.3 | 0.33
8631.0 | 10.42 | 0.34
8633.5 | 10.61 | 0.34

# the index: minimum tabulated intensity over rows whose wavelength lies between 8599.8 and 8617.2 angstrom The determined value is 10.11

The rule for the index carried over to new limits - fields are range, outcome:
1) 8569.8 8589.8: 9.525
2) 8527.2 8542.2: 9.706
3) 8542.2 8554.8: 9.57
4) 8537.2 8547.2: 9.584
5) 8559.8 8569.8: 9.638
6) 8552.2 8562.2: 9.692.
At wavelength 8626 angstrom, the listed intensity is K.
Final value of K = 10.47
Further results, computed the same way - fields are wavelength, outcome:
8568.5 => 10.28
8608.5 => 10.38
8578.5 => 10.15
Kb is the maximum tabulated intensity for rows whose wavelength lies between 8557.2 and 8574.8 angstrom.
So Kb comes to 10.28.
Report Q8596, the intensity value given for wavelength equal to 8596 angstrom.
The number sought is 10.07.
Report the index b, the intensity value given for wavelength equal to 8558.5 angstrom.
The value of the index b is 9.692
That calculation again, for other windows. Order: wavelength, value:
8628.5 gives 10.3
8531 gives 9.862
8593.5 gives 10.05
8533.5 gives 10.19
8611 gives 10.62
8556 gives 10.2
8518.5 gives 9.751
